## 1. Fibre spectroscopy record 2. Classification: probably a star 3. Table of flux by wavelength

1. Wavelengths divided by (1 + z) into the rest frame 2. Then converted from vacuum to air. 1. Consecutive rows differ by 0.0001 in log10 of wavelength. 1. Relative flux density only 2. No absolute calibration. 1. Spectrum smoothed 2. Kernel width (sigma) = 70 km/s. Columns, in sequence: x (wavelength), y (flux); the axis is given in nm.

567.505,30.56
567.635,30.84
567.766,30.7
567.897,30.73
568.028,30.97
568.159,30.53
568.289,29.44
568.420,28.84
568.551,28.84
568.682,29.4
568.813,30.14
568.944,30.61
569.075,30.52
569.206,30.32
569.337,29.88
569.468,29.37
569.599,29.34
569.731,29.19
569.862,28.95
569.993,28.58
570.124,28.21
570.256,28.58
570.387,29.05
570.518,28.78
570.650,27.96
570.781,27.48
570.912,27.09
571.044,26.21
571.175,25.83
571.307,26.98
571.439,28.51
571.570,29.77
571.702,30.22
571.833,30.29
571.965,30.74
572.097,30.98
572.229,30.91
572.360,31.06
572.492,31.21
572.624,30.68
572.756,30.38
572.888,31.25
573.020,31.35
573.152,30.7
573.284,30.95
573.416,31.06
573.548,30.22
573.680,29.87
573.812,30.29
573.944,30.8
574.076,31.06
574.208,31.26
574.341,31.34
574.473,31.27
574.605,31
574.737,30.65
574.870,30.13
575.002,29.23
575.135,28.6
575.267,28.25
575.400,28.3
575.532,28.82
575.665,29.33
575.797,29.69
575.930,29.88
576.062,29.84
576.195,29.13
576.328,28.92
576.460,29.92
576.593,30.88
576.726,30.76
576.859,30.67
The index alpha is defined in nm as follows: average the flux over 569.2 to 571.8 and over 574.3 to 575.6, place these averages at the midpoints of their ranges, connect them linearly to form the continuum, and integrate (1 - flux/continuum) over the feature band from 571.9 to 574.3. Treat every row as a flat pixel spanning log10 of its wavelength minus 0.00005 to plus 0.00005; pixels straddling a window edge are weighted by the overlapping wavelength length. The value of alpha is -0.132 nm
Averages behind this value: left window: 28.5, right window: 29.7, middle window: 30.8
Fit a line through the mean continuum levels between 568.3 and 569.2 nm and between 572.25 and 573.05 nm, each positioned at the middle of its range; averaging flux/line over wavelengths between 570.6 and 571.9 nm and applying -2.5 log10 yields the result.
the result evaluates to 0.09 mag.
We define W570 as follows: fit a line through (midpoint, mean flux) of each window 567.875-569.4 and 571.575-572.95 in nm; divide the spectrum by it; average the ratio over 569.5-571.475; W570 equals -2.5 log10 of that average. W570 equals 0.09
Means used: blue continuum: 30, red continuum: 30.7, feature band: 28.1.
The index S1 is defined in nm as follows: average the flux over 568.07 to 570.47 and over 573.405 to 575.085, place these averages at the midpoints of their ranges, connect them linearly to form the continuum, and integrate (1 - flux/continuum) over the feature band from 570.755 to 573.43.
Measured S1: 0.04 nm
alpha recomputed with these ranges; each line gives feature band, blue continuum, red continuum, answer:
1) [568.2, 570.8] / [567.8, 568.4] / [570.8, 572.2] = 0.037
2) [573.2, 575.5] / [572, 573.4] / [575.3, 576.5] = -0.011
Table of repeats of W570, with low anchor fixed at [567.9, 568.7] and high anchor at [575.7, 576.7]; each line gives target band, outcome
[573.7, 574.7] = -0.042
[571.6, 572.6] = -0.034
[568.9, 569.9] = 0.000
